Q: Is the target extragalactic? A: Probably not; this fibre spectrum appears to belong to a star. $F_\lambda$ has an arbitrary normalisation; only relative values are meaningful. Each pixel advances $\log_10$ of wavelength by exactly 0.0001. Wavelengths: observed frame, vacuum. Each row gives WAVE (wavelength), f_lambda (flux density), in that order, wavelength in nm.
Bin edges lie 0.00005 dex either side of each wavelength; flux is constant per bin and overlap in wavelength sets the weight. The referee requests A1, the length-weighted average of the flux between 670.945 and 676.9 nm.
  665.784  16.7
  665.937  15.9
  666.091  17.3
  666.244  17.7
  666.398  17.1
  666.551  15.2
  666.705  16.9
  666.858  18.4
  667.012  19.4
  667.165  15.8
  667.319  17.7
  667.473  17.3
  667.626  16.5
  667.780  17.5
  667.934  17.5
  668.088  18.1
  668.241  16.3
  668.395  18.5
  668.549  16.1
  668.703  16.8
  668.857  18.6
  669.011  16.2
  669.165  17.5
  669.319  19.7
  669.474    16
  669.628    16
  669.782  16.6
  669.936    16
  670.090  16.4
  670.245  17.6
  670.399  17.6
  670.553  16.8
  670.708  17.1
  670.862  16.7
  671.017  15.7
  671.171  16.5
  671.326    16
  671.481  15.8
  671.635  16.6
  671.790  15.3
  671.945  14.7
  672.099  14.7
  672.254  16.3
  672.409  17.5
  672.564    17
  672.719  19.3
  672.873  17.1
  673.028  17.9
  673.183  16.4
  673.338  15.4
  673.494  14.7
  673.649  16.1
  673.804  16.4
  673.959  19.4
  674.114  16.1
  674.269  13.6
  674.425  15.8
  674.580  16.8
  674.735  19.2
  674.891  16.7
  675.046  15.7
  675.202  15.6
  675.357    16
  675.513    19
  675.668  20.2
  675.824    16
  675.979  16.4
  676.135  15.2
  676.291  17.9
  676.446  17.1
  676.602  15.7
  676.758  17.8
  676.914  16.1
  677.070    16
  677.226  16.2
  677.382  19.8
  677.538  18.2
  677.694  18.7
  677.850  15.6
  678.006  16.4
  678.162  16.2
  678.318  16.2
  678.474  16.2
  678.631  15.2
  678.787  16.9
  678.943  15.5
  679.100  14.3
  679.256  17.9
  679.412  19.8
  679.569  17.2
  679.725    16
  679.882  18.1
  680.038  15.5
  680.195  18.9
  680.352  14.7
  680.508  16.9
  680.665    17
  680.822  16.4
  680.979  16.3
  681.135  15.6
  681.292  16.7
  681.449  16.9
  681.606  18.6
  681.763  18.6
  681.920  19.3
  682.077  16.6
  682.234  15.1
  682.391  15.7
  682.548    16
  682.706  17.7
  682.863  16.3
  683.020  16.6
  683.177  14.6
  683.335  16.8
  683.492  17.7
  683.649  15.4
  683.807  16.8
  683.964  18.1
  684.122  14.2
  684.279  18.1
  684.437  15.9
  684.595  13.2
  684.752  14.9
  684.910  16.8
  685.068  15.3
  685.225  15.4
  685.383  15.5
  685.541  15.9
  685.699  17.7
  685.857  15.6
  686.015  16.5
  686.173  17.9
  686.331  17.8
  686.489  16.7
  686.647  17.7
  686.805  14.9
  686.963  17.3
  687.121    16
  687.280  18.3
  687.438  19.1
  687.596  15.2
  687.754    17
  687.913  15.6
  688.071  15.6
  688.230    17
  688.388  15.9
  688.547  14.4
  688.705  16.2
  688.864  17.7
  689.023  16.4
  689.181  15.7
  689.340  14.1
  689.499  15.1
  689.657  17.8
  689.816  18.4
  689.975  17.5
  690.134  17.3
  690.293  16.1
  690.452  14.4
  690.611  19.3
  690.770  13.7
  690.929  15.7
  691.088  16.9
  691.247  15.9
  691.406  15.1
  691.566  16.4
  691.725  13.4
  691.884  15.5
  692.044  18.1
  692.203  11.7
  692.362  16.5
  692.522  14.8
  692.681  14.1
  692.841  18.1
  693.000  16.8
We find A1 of 16.6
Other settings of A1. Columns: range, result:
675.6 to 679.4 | 16.8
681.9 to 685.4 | 16.1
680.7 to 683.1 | 16.8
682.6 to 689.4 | 16.3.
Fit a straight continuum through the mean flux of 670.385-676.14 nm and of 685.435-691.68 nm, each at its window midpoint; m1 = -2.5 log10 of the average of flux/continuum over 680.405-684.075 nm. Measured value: -0.02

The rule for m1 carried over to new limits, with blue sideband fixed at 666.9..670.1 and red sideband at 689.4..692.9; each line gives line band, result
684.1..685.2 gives 0.05 mag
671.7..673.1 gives 0.02 mag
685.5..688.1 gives -0.04 mag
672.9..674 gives 0.03 mag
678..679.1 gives 0.05 mag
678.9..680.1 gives -0.02 mag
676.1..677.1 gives 0.01 mag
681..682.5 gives -0.03 mag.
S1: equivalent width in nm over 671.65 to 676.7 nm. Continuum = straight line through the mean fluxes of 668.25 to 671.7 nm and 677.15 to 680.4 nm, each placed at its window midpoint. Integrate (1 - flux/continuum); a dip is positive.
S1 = 0.07 nm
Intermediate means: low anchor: 16.8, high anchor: 16.9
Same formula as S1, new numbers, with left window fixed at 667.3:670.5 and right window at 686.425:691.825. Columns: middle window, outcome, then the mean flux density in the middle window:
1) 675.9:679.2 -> 0.044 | 16.6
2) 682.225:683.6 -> 0.019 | 16.3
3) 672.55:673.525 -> 0.004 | 16.9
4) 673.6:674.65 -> 0.038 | 16.3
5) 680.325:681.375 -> 0.021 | 16.3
